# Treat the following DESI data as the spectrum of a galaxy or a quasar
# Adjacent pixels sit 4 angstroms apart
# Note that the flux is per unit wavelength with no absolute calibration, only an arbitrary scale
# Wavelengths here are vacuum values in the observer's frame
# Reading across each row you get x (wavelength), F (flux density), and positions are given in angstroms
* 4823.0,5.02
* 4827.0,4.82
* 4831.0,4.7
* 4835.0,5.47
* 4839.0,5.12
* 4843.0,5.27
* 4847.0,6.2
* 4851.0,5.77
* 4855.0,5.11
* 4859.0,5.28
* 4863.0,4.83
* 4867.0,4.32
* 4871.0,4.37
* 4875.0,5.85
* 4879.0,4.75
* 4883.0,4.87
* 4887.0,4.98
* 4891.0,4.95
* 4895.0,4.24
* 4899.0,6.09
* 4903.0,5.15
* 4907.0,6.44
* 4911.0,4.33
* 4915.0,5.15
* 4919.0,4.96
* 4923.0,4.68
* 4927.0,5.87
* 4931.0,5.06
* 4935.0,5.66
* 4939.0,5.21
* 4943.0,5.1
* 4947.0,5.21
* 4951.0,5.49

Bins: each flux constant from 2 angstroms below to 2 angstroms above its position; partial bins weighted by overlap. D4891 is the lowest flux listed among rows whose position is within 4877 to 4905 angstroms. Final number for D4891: 4.24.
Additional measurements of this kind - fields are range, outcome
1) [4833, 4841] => 5.12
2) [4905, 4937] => 4.33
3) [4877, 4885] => 4.75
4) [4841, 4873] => 4.32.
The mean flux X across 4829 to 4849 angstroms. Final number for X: 5.35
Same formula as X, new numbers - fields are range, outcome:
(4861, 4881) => 4.82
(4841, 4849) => 5.73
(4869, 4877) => 5.11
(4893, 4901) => 5.17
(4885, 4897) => 4.72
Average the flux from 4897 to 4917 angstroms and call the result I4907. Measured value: 5.43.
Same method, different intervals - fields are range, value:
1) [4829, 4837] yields 5.08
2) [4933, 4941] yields 5.44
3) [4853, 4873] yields 4.78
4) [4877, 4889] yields 4.87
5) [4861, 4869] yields 4.58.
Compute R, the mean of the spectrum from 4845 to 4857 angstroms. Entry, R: 5.69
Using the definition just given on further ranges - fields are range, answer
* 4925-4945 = 5.38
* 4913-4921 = 5.05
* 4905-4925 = 5.11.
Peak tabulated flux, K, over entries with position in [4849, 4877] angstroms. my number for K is 5.85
